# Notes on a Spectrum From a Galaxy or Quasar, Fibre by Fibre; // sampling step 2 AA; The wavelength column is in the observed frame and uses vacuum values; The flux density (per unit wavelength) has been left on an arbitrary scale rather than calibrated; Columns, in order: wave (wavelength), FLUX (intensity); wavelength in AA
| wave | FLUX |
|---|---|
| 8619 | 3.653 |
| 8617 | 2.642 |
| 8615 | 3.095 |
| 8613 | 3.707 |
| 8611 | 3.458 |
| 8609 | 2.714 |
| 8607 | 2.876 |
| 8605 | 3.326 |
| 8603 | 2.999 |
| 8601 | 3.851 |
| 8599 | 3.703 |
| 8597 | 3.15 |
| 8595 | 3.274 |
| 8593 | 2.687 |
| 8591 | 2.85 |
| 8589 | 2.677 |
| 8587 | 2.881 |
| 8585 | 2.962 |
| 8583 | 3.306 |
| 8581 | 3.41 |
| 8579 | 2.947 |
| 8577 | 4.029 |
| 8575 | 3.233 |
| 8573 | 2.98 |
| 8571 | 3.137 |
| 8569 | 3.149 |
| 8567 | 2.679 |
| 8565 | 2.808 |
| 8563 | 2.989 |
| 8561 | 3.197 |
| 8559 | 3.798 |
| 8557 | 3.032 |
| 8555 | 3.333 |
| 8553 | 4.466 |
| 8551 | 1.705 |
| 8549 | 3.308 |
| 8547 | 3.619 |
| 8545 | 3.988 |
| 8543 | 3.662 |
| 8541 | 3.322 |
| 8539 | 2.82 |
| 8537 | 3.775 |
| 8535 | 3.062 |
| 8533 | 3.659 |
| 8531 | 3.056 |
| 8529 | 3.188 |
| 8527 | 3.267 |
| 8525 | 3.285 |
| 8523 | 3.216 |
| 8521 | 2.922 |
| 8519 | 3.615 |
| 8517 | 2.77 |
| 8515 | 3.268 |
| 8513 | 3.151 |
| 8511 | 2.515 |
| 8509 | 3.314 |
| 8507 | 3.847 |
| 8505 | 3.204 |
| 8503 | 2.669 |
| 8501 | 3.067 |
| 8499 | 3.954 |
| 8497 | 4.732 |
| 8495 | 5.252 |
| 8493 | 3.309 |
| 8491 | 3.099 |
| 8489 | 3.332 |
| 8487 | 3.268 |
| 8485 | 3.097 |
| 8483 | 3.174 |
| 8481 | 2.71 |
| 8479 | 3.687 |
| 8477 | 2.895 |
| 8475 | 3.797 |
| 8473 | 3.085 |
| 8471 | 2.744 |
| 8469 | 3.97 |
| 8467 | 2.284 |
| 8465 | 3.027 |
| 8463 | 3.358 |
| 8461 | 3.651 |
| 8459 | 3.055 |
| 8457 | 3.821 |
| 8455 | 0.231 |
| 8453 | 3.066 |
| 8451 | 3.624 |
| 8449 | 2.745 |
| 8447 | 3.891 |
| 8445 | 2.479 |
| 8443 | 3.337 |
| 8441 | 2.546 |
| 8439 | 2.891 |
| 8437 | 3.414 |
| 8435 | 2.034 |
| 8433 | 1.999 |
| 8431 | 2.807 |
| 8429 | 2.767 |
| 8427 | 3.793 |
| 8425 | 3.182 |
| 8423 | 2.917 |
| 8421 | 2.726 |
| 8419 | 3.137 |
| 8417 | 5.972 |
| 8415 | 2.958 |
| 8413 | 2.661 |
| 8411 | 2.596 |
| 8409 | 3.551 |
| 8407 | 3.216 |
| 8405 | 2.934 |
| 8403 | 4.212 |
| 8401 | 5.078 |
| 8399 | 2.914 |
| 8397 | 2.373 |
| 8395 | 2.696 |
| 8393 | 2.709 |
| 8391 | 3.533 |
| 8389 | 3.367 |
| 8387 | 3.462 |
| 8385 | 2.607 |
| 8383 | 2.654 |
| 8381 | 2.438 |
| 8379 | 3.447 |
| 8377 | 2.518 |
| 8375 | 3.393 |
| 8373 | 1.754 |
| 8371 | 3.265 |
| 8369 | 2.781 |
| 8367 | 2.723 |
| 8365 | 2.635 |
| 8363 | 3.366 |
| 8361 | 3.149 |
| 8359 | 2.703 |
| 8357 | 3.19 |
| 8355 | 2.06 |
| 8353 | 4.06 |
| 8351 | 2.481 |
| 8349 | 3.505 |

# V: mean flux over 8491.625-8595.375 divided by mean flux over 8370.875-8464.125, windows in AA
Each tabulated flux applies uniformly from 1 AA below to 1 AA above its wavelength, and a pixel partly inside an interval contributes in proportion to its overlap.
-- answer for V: 1.1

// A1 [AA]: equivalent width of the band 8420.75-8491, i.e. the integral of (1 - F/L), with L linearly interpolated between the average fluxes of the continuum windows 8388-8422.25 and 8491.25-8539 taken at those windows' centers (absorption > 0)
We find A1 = 7.0 AA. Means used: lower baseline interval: 3.33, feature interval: 3.02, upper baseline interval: 3.38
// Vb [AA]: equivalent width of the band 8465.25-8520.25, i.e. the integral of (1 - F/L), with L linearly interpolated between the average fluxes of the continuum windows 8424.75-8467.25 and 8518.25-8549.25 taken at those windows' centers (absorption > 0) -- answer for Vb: -3.0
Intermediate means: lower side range 2.92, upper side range 3.36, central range 3.32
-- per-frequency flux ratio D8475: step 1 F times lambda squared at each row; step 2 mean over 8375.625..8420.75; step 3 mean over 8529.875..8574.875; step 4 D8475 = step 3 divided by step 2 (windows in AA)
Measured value 1.05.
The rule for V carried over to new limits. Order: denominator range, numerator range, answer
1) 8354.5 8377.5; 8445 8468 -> 1.05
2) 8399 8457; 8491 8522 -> 1.10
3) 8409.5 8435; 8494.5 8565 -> 1.08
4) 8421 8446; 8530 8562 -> 1.18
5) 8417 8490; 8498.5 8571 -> 1.06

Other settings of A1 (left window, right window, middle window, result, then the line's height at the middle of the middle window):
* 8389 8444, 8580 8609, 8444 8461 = 1.3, 3.15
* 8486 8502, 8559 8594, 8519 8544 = 1.2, 3.44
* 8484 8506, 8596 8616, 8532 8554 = 0.2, 3.43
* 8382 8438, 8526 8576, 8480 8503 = -2.1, 3.21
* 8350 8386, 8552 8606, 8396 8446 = -3.5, 2.94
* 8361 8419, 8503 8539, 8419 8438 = 1.8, 3.16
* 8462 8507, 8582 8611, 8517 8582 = -1.1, 3.21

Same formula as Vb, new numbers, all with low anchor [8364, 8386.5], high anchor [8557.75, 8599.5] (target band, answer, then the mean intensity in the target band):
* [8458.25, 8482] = -2.08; 3.19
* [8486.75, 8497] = -2.80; 3.79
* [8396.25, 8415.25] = -3.07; 3.27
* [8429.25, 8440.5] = 0.92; 2.63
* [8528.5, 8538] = -0.97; 3.36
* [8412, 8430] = -3.17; 3.35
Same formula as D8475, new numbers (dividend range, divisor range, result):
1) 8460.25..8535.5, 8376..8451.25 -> 1.09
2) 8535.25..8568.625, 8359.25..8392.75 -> 1.16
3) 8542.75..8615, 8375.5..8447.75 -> 1.08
